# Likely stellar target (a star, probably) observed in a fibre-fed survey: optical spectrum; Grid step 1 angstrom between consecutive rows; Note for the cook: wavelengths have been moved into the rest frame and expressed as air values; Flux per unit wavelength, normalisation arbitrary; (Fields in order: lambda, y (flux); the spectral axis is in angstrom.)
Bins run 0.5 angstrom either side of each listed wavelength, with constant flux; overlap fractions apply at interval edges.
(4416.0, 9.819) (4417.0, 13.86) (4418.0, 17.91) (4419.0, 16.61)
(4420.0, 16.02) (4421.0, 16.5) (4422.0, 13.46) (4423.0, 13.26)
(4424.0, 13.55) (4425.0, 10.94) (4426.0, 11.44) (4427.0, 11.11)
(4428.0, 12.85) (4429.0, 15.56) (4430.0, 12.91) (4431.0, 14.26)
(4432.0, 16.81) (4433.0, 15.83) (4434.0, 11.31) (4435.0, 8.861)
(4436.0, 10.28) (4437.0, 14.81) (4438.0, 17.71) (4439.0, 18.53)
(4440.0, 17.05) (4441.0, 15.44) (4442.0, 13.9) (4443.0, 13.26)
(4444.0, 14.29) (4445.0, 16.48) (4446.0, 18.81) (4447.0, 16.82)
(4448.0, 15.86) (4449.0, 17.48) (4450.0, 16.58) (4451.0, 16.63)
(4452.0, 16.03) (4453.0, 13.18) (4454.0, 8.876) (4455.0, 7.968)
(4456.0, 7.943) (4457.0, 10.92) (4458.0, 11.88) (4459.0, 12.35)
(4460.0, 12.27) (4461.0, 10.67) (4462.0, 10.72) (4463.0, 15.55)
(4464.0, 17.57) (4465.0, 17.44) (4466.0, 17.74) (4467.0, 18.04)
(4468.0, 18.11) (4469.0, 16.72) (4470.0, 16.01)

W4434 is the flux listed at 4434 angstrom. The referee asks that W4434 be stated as 11.31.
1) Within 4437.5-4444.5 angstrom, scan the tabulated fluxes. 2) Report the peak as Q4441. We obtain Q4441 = 18.53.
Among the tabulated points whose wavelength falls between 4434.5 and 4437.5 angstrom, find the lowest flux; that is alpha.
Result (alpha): 8.861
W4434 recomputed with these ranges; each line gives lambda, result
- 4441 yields 15.44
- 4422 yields 13.46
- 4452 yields 16.03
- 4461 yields 10.67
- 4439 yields 18.53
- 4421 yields 16.5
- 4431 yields 14.26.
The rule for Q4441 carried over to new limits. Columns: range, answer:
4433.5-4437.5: 14.81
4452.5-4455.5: 13.18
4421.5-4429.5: 15.56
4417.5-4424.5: 17.91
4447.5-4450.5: 17.48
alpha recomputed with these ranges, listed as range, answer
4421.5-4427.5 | 10.94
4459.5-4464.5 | 10.67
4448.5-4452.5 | 16.03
